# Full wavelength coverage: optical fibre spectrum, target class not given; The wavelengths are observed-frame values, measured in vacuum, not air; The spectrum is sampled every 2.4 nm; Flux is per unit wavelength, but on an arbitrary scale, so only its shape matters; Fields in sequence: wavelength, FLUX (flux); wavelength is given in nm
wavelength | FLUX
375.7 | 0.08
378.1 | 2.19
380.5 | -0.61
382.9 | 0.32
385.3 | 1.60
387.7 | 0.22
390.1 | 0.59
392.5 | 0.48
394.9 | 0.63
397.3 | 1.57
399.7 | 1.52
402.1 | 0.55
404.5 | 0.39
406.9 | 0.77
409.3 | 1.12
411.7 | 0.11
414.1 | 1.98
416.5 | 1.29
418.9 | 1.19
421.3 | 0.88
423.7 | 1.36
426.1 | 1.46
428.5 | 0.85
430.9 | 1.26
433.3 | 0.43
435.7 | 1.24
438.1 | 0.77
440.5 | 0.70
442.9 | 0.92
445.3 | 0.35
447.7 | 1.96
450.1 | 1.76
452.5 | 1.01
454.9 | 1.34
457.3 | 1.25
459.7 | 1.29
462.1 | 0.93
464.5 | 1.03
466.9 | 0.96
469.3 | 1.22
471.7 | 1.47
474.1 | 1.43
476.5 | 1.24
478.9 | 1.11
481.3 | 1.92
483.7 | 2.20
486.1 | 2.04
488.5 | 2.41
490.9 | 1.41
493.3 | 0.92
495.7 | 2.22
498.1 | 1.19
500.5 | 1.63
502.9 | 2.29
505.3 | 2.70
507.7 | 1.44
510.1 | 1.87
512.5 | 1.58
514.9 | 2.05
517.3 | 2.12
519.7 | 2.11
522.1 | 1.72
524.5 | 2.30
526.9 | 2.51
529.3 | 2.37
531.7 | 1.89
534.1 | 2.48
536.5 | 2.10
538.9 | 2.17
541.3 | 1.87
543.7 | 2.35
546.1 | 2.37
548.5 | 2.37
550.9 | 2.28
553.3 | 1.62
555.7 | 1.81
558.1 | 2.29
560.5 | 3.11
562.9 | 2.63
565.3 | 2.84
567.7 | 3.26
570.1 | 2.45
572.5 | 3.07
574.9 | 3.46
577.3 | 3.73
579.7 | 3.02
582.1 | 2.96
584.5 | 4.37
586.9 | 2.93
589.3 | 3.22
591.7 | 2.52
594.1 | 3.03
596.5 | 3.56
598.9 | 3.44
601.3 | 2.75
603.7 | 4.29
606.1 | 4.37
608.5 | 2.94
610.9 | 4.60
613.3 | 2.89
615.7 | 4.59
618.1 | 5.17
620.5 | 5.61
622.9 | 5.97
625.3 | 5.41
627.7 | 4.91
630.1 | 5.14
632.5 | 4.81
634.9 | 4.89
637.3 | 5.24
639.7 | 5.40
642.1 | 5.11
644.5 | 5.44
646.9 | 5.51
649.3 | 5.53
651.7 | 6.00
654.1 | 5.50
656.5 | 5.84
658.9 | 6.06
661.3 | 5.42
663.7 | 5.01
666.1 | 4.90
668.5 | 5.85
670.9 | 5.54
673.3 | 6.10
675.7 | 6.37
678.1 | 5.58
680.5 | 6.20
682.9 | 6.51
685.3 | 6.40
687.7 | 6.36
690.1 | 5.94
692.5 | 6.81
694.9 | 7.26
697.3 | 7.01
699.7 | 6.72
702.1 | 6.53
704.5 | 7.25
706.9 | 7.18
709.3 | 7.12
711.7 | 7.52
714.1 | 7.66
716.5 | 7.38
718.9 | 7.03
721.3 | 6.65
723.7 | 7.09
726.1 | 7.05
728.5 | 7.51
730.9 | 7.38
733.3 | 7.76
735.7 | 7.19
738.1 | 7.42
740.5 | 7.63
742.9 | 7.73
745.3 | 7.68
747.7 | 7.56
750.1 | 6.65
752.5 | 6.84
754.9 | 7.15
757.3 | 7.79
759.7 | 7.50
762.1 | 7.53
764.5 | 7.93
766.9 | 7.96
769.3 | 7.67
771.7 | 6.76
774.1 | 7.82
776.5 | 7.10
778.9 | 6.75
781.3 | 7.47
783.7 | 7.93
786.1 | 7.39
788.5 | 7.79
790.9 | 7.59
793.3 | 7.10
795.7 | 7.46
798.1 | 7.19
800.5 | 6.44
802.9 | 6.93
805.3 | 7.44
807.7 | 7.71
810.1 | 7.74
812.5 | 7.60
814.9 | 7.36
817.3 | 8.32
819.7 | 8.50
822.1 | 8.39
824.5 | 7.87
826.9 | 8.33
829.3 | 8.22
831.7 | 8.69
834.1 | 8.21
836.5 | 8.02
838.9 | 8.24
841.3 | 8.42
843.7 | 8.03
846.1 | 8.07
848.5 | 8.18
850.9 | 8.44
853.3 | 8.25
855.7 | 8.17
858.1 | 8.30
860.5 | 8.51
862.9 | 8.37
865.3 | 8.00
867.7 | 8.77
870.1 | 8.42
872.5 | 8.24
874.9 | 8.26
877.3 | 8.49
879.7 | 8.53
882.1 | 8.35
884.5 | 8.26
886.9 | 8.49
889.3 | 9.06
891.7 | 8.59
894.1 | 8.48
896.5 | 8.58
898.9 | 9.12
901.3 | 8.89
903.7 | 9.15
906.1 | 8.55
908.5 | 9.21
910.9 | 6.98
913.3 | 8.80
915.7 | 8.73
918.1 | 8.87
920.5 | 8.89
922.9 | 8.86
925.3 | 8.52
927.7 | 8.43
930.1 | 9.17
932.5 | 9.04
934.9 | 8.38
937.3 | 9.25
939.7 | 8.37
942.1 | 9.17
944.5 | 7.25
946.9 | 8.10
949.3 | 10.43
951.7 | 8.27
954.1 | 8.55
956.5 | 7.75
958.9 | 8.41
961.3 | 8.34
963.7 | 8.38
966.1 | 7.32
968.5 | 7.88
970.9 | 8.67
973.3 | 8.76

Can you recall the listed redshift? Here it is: 0.55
